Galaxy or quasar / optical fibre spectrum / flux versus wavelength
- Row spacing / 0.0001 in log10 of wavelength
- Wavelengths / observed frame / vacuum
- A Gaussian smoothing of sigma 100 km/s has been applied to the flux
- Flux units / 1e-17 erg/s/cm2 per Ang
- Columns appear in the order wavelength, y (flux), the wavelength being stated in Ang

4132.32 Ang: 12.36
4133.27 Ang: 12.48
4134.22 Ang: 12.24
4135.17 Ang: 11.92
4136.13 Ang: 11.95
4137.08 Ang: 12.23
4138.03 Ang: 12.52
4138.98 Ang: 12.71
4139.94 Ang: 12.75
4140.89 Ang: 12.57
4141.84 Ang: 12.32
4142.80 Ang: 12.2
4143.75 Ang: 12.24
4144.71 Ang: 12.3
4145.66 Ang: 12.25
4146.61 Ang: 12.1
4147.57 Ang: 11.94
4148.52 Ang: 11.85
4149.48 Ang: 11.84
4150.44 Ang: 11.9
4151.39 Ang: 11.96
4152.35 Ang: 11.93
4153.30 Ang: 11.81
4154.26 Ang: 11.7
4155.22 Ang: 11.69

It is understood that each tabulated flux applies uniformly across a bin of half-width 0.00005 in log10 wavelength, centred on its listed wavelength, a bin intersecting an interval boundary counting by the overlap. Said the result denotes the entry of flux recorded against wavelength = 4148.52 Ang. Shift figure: 11.85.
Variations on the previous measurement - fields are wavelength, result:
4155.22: 11.69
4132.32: 12.36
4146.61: 12.1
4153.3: 11.81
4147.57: 11.94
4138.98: 12.71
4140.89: 12.57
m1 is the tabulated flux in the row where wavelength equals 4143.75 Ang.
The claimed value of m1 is 12.24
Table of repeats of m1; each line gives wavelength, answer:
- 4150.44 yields 11.9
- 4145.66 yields 12.25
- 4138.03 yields 12.52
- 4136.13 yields 11.95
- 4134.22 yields 12.24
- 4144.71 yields 12.3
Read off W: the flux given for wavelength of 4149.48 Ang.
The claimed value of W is 11.84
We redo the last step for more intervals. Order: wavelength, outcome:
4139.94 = 12.75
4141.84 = 12.32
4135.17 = 11.92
